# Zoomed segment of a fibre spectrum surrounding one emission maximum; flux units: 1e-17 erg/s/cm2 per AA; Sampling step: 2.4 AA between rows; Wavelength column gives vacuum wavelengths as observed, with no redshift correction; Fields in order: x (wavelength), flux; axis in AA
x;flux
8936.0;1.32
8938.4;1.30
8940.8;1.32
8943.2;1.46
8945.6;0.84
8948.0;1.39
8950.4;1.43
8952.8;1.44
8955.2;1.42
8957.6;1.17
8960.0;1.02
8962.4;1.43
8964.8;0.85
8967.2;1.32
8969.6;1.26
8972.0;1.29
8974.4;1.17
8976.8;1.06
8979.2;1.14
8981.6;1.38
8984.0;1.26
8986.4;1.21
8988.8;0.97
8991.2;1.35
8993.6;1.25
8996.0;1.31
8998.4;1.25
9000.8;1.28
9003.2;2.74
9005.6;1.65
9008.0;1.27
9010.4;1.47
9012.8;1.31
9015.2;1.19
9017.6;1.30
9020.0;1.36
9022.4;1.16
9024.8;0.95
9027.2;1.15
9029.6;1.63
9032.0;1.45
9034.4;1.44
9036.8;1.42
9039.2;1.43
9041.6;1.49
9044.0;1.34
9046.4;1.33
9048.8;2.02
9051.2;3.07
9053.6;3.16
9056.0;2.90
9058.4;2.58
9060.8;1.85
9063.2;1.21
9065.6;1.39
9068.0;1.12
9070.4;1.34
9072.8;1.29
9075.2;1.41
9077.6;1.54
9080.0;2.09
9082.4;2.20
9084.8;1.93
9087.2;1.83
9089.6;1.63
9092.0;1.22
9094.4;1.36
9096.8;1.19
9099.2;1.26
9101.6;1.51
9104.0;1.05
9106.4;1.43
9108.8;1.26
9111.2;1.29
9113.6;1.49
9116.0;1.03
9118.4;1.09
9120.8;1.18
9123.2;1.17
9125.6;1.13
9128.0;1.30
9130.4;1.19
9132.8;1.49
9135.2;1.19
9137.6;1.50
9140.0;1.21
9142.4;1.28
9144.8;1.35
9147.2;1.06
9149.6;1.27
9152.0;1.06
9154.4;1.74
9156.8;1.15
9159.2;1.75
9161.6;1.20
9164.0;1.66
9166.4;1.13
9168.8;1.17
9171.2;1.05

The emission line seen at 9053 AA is H-alpha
